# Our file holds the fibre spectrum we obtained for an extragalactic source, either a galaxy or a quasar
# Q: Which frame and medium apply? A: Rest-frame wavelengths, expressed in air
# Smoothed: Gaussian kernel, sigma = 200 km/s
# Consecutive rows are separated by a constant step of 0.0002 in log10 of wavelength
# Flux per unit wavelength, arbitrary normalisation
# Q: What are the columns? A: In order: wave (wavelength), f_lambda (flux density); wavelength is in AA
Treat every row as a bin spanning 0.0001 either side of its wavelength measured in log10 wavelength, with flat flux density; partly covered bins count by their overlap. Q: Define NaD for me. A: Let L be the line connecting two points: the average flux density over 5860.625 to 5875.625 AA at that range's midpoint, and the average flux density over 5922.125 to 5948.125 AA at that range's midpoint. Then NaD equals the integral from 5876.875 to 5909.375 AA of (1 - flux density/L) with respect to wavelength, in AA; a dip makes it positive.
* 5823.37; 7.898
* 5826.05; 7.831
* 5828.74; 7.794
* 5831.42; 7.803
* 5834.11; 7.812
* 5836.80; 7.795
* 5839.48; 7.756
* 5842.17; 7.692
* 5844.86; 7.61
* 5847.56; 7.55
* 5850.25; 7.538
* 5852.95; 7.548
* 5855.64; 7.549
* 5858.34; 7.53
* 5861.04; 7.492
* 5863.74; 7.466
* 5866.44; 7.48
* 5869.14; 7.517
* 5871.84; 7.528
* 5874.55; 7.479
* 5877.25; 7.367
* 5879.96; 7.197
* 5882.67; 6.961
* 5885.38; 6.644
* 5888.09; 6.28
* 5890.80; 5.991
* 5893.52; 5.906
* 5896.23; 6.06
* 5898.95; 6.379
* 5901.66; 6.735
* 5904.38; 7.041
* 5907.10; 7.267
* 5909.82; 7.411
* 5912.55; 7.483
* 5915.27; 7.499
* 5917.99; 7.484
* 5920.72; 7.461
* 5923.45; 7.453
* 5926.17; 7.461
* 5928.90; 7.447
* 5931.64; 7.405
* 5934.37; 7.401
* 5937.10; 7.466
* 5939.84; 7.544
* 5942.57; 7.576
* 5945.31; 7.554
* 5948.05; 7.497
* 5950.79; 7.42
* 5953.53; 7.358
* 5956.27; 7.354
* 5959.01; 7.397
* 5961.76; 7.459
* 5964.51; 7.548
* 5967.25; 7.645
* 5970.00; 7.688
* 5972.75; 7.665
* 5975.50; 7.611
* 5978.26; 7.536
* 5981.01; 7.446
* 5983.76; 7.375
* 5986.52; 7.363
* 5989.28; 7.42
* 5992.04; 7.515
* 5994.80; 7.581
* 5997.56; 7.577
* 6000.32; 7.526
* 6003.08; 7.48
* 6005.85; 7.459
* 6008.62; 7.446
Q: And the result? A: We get 3.6 AA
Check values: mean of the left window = 7.49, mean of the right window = 7.48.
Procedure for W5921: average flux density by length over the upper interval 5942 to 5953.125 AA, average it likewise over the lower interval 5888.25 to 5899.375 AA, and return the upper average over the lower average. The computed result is 1.23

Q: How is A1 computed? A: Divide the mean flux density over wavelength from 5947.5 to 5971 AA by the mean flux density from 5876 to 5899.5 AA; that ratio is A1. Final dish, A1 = 1.1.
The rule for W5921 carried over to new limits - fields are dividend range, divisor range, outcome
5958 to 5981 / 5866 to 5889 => 1.06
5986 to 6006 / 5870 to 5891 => 1.07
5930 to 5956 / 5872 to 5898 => 1.12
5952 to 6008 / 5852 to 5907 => 1.07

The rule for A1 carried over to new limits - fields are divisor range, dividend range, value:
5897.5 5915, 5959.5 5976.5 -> 1.07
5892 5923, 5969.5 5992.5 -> 1.07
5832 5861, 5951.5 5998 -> 0.98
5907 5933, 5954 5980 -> 1.01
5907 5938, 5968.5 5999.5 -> 1.01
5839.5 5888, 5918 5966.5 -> 1.01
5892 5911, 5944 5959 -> 1.11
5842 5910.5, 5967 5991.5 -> 1.06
